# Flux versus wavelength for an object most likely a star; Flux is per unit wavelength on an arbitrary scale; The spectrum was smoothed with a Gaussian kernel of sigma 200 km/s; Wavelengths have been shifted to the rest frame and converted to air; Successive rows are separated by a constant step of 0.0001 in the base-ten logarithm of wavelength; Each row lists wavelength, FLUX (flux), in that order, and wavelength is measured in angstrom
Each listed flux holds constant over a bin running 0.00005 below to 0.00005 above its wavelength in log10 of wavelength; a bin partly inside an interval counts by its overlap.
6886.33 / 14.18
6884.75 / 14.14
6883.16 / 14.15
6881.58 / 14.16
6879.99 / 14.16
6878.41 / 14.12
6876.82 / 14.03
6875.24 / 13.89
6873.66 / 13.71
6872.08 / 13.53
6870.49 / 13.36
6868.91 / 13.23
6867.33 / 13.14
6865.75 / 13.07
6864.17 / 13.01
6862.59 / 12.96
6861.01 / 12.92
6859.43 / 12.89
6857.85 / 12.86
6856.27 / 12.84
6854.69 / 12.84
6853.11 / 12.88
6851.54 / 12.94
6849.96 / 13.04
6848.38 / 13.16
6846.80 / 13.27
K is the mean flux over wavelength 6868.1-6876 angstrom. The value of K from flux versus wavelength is 13.5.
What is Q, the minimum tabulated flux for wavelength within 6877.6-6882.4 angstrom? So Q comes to 14.12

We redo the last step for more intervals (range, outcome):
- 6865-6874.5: 13.07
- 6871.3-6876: 13.53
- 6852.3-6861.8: 12.84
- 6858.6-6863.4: 12.89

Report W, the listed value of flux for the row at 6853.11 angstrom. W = 12.88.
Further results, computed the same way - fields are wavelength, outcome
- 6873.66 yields 13.71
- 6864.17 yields 13.01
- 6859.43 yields 12.89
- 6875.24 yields 13.89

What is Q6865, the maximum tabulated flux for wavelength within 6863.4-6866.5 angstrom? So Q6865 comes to 13.07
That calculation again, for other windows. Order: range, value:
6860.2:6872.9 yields 13.53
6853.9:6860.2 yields 12.89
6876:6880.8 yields 14.16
